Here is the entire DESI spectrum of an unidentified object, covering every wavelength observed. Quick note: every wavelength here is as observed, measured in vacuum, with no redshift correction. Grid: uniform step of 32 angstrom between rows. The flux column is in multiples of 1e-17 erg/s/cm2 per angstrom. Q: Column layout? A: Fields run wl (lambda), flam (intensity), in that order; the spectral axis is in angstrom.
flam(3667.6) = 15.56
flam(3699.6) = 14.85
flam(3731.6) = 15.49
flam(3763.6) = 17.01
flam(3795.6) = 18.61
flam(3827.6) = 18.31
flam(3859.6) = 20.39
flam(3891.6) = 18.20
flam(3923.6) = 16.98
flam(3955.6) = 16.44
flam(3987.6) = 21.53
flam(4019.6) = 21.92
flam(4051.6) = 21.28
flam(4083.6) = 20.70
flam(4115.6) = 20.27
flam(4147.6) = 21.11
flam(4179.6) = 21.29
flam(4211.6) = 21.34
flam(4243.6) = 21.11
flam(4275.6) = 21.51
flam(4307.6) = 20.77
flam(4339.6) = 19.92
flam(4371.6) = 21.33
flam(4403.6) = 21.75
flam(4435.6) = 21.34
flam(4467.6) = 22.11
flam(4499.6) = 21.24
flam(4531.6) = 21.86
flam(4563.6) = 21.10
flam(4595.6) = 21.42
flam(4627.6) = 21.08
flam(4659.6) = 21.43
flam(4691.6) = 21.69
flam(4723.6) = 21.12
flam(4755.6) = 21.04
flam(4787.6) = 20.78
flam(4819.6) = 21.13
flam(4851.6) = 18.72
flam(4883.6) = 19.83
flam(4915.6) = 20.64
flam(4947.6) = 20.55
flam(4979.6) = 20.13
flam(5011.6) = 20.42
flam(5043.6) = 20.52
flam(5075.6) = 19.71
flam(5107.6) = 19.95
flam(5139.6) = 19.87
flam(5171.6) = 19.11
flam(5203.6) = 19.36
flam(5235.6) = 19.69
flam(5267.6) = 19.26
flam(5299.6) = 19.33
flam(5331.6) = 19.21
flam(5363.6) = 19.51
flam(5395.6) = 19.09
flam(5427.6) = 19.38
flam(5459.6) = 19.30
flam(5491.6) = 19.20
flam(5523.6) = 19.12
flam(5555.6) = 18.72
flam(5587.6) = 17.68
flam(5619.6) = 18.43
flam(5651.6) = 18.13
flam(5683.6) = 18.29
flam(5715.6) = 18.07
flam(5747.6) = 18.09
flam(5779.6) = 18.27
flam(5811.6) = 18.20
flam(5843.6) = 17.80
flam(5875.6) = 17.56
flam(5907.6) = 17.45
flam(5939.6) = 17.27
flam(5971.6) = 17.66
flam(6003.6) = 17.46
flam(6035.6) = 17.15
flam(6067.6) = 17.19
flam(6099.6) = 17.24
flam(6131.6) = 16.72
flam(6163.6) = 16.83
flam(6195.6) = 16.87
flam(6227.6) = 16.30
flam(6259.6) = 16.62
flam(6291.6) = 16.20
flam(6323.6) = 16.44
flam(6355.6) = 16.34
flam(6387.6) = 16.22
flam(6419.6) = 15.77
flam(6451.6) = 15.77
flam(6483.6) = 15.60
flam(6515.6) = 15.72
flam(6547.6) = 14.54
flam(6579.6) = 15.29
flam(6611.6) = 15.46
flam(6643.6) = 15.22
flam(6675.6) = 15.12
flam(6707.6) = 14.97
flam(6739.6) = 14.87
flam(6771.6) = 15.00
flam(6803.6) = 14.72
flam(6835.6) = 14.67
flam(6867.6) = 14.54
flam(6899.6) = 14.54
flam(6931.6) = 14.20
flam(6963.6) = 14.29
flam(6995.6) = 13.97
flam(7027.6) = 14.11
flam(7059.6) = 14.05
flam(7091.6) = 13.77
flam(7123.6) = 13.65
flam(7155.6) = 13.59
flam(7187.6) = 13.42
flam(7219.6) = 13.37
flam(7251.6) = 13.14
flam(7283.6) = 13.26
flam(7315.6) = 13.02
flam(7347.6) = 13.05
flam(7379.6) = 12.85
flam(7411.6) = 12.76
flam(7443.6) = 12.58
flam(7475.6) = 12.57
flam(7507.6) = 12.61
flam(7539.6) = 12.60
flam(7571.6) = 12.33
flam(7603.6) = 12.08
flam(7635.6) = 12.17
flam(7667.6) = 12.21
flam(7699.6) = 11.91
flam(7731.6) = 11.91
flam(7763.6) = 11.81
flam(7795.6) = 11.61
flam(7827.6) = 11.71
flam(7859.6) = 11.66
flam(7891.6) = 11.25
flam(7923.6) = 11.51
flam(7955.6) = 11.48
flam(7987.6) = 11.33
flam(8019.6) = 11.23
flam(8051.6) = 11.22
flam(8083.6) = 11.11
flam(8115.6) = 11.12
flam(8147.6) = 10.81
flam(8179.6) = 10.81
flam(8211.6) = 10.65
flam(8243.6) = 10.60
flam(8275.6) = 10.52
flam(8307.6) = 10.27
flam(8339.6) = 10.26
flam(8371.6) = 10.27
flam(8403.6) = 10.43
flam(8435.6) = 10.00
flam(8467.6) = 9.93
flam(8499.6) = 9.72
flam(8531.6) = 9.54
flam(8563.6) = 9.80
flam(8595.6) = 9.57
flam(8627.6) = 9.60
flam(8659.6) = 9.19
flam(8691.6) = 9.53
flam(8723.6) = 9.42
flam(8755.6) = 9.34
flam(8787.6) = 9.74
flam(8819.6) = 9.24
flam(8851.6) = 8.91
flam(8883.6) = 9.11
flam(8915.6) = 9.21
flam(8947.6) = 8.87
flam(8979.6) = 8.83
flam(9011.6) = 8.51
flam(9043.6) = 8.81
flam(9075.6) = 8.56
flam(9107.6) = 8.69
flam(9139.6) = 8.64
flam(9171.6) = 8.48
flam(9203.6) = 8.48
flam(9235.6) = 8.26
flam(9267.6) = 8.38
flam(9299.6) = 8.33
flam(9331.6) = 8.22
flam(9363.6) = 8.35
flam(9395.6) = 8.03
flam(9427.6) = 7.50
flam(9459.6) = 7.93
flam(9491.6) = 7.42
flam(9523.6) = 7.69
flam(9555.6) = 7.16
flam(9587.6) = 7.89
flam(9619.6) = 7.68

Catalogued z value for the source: -0.001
